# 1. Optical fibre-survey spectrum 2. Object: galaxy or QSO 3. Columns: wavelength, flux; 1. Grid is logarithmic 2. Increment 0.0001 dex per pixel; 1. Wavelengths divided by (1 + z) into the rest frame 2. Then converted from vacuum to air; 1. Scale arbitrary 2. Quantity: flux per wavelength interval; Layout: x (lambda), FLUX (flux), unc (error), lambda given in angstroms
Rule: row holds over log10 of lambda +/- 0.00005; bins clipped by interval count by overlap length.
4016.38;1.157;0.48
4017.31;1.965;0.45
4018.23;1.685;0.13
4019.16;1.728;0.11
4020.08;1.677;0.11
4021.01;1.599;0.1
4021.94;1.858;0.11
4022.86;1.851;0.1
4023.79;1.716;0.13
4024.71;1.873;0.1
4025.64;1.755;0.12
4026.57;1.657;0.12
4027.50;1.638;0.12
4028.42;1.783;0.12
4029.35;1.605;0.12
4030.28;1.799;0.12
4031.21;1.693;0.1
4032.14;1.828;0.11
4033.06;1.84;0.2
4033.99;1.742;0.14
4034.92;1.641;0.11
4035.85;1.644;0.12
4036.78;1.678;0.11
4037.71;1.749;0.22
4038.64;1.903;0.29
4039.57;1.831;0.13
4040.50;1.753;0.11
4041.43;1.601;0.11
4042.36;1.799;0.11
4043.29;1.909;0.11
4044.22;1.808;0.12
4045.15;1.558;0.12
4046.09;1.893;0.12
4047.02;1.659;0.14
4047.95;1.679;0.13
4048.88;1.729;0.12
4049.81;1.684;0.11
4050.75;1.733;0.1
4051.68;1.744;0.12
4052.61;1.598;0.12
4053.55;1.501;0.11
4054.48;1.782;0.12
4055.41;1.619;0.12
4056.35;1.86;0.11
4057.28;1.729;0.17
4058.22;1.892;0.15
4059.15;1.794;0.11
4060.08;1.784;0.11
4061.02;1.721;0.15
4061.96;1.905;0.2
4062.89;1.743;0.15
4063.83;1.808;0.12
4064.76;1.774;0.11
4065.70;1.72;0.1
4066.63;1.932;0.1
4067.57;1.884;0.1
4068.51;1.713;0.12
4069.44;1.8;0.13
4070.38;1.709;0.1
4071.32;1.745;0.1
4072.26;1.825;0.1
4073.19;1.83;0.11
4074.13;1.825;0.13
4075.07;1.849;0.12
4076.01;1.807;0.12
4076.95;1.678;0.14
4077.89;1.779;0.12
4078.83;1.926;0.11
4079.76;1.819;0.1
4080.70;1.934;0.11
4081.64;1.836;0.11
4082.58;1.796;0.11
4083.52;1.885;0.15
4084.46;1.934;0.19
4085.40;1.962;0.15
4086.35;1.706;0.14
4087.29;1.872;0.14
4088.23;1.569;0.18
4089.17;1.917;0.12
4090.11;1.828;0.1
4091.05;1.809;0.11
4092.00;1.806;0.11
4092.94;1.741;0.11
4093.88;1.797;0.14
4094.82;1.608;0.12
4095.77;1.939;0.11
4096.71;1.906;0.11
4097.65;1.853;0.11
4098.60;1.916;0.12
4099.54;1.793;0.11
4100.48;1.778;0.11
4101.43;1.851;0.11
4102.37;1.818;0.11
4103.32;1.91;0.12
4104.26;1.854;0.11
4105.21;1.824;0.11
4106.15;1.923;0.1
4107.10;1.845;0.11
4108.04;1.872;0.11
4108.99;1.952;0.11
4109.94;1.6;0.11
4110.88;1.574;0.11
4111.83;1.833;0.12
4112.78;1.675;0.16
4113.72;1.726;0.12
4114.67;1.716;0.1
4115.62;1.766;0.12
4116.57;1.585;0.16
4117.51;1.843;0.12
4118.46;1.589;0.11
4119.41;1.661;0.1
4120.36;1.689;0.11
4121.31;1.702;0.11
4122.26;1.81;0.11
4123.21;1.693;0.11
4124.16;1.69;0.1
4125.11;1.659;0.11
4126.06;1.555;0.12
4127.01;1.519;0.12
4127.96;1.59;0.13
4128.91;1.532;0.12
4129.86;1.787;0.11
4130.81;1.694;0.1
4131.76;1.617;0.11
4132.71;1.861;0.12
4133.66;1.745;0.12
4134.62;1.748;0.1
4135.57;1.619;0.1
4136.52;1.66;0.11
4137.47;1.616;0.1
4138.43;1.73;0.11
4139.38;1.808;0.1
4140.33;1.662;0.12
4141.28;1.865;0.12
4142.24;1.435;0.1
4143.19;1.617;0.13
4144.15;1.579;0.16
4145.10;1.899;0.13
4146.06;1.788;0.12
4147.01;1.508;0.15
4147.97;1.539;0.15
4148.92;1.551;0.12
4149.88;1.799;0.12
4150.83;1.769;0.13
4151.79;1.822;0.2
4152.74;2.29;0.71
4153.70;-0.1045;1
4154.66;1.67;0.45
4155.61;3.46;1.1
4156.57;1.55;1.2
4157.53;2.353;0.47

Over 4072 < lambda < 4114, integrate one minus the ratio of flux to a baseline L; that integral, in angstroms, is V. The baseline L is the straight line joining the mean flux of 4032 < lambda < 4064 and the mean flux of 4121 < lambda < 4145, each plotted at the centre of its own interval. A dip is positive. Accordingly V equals -2.7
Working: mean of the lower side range 1.75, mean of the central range 1.82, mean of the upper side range 1.68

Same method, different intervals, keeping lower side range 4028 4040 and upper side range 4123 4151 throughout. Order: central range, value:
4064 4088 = -1.44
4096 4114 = -1.32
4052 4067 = -0.26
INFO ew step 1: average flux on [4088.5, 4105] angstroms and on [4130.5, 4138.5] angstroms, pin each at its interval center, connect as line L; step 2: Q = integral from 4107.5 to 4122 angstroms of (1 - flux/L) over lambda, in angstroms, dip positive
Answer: 0.37 angstroms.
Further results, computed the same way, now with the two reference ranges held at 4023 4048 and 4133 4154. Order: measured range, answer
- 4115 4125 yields -0.2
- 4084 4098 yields -1.0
